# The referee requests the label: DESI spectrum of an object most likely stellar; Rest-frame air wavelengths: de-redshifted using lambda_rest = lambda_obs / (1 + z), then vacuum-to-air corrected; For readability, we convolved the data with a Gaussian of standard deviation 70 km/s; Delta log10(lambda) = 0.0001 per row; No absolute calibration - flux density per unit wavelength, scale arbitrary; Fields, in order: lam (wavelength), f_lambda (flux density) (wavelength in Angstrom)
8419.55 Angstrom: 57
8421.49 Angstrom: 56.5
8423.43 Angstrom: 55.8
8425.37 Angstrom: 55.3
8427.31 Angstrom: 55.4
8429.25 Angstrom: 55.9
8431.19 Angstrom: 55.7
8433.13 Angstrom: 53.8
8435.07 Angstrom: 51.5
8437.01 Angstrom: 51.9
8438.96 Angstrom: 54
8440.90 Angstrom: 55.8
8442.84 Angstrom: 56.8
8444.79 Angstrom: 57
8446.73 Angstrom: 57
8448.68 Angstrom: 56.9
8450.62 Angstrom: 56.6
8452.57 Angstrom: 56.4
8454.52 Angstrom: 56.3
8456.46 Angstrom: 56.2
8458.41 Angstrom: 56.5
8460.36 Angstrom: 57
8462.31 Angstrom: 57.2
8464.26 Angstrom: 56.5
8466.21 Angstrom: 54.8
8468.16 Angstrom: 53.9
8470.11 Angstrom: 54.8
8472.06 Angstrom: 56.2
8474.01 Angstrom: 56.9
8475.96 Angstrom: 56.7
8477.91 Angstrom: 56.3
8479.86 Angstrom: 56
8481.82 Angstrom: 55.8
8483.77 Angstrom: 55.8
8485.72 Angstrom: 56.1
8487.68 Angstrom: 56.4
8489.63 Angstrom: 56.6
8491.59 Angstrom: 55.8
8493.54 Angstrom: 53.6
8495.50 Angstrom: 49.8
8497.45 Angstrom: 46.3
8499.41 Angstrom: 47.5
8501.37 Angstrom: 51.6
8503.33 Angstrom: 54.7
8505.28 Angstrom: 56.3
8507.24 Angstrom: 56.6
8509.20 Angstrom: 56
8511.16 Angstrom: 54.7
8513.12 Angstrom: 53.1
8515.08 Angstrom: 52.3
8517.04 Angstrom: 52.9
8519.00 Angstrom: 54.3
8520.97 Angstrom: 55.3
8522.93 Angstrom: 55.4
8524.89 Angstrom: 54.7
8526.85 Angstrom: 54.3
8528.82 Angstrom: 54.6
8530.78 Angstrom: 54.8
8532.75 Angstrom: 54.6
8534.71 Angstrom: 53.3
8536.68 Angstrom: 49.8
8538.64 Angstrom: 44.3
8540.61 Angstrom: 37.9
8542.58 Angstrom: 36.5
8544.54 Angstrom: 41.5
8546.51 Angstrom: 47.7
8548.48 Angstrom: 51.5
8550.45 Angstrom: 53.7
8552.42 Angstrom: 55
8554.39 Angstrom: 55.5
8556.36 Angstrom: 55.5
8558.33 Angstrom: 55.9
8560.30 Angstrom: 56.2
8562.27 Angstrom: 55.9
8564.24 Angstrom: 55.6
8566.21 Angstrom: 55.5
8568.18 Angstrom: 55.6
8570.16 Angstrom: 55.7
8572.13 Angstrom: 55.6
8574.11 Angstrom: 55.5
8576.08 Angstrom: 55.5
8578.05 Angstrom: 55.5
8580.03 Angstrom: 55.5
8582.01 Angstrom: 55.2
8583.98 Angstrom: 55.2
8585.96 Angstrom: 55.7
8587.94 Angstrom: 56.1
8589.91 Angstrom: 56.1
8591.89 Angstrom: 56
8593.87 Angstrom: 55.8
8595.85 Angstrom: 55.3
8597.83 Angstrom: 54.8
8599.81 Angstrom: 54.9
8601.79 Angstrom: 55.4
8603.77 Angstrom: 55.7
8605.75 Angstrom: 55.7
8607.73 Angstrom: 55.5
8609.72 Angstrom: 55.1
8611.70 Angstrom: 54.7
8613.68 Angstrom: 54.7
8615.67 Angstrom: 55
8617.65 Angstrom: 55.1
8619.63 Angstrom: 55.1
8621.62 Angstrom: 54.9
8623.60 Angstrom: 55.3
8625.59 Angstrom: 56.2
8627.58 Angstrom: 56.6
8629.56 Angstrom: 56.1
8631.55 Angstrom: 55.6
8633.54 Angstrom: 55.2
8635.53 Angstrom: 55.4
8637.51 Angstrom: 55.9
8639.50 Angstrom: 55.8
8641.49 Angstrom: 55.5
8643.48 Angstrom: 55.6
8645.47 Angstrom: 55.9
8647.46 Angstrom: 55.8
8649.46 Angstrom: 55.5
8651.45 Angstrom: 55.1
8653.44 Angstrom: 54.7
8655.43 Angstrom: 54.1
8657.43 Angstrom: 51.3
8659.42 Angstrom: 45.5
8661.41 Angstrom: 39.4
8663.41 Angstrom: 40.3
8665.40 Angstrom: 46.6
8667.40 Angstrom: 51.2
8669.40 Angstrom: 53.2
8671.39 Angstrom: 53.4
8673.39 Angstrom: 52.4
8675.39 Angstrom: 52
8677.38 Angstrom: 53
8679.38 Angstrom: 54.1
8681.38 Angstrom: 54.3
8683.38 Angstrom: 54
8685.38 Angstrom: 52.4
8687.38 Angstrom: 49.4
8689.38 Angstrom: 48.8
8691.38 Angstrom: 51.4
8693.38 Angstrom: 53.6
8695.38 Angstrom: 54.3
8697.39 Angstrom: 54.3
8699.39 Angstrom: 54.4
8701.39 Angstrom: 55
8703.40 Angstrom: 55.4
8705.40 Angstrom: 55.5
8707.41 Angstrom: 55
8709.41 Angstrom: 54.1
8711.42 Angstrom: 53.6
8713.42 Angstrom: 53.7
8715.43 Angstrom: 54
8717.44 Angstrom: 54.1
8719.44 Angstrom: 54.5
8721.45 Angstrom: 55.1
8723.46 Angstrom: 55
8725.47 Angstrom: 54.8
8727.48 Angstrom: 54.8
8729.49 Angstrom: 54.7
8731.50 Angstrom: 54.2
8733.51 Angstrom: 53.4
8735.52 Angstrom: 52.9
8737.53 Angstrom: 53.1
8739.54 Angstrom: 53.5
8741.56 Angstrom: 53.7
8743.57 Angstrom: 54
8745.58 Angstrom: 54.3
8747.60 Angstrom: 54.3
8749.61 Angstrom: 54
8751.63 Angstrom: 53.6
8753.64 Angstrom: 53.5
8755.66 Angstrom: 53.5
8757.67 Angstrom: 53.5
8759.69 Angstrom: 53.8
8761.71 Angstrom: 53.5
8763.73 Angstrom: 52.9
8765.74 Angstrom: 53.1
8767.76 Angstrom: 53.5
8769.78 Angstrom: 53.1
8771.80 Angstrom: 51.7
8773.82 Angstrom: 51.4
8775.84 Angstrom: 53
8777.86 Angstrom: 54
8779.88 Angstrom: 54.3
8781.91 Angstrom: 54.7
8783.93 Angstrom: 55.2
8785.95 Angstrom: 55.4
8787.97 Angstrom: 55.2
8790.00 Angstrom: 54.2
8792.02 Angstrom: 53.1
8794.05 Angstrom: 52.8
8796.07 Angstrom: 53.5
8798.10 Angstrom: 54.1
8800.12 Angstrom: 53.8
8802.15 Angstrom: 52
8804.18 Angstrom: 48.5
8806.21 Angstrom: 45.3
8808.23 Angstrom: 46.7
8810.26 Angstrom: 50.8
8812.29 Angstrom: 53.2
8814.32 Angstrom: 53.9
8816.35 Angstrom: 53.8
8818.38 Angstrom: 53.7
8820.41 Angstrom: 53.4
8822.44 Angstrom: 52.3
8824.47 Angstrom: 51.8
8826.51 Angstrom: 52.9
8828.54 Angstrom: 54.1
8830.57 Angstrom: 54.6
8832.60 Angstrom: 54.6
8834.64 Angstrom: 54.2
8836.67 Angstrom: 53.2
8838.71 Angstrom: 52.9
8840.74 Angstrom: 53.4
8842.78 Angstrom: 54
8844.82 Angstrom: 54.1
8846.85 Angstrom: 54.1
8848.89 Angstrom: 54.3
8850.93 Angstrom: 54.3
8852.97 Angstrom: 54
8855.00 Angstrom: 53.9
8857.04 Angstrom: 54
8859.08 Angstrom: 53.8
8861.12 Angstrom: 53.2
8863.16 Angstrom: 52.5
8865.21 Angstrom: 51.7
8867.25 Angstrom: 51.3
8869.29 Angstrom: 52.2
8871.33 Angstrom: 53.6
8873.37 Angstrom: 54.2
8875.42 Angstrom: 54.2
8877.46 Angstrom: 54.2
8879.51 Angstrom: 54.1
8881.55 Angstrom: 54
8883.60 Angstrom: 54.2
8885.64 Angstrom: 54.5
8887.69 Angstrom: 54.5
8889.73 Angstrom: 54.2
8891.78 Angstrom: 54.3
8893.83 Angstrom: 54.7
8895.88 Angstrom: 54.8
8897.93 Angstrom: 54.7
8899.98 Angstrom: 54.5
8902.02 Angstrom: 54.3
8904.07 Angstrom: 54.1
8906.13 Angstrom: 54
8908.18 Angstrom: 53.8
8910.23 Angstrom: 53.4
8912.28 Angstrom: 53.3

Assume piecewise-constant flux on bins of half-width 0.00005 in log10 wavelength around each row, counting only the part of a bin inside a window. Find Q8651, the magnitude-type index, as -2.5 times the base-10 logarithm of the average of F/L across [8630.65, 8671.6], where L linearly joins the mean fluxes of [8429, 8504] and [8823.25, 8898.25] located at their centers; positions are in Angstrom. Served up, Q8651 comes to 0.04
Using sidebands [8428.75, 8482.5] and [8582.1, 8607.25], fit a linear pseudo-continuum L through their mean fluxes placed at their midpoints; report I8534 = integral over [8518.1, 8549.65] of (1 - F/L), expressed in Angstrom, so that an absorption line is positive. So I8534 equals 3.2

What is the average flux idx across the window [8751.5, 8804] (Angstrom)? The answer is 53.5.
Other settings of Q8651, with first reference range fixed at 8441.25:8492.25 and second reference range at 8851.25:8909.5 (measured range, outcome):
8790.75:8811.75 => 0.06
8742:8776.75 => 0.02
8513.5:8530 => 0.03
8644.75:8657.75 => 0.01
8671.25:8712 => 0.03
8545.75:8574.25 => 0.02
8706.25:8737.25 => 0.01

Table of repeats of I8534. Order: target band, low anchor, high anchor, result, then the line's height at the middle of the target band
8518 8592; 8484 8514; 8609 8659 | 1.51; 54.3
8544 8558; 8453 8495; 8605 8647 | 0.92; 55.7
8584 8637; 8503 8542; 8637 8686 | -3.05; 52.4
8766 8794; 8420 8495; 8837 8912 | 0.28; 54.2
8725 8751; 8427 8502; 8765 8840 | -0.31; 53.3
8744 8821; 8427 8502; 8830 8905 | 1.57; 54.1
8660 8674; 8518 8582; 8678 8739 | 1.48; 53.5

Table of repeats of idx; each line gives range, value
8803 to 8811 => 47.8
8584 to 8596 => 55.8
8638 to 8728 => 52.9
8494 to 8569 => 52.3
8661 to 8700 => 51.3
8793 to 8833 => 52.3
